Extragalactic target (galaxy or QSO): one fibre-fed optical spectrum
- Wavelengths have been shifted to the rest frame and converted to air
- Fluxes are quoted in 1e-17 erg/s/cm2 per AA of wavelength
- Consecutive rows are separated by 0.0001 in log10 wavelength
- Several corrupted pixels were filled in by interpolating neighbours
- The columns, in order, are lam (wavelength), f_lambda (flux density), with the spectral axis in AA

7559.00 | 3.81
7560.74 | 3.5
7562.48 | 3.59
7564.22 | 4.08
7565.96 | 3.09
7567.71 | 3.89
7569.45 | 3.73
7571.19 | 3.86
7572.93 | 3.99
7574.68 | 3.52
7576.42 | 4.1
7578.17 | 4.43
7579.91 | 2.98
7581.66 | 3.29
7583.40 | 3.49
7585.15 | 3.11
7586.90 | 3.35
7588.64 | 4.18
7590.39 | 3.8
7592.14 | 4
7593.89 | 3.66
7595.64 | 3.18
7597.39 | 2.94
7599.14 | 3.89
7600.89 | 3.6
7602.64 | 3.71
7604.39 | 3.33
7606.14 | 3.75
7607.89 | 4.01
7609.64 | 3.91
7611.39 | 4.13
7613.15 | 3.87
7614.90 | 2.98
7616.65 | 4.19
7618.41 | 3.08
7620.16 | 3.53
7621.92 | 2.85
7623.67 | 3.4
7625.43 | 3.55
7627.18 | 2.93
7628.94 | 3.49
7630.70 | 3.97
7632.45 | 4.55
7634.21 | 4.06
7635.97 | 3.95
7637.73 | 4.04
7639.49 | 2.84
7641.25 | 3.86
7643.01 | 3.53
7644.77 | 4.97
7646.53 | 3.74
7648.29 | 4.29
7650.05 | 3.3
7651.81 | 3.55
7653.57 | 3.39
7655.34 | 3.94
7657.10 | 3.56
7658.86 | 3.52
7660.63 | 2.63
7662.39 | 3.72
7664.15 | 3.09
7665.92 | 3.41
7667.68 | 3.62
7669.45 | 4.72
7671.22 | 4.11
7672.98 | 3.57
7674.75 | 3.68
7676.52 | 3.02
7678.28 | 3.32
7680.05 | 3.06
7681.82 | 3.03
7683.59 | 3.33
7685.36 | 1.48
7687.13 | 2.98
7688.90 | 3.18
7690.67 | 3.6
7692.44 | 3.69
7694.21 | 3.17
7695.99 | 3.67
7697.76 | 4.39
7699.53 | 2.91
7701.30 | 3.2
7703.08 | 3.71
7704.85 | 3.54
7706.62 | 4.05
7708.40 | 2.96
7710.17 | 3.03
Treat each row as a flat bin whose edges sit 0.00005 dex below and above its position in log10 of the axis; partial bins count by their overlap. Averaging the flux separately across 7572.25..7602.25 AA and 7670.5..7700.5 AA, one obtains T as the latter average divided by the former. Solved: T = 0.91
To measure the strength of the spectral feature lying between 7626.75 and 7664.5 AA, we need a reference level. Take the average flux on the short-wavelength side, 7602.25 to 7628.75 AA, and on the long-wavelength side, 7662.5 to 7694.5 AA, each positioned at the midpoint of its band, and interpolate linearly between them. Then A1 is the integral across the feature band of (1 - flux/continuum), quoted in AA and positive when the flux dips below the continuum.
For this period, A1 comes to -2.7 AA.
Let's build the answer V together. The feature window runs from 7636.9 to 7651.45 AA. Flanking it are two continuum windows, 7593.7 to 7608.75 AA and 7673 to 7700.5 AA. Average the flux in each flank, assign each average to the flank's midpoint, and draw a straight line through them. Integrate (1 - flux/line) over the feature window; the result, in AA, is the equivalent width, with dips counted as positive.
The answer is -1.8 AA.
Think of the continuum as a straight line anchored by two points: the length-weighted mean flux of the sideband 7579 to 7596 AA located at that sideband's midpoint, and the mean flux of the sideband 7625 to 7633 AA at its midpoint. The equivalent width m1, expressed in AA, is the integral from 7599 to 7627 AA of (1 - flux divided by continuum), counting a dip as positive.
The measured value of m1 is 0.2 AA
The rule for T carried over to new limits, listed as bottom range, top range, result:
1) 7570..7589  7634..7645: 1.05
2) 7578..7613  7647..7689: 0.94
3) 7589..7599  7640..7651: 1.09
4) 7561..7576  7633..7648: 1.05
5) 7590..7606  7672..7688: 0.86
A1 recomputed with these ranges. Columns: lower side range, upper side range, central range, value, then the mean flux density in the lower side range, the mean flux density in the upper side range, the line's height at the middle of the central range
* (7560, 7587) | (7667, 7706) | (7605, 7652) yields -2.6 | 3.63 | 3.41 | 3.53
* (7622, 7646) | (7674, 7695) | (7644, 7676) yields -2.6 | 3.75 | 3.13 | 3.43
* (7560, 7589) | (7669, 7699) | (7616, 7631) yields 0.5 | 3.65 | 3.39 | 3.53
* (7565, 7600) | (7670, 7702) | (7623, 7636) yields -0.9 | 3.62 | 3.32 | 3.48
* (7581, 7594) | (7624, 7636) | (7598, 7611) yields -0.3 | 3.61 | 3.76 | 3.67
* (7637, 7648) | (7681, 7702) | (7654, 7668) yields 0.7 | 3.85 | 3.22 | 3.61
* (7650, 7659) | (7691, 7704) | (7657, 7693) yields 2.2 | 3.57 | 3.54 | 3.55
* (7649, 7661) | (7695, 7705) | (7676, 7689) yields 2.3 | 3.46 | 3.57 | 3.52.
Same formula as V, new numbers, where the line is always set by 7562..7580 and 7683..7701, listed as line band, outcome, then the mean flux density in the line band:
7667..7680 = -1.39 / 3.68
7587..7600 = 0.15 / 3.64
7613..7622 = 0.37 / 3.43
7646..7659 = -0.95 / 3.67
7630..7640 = -1.26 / 3.94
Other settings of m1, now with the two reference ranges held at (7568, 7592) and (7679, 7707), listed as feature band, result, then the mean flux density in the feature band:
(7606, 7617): -0.73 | 3.82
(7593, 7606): 0.49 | 3.49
